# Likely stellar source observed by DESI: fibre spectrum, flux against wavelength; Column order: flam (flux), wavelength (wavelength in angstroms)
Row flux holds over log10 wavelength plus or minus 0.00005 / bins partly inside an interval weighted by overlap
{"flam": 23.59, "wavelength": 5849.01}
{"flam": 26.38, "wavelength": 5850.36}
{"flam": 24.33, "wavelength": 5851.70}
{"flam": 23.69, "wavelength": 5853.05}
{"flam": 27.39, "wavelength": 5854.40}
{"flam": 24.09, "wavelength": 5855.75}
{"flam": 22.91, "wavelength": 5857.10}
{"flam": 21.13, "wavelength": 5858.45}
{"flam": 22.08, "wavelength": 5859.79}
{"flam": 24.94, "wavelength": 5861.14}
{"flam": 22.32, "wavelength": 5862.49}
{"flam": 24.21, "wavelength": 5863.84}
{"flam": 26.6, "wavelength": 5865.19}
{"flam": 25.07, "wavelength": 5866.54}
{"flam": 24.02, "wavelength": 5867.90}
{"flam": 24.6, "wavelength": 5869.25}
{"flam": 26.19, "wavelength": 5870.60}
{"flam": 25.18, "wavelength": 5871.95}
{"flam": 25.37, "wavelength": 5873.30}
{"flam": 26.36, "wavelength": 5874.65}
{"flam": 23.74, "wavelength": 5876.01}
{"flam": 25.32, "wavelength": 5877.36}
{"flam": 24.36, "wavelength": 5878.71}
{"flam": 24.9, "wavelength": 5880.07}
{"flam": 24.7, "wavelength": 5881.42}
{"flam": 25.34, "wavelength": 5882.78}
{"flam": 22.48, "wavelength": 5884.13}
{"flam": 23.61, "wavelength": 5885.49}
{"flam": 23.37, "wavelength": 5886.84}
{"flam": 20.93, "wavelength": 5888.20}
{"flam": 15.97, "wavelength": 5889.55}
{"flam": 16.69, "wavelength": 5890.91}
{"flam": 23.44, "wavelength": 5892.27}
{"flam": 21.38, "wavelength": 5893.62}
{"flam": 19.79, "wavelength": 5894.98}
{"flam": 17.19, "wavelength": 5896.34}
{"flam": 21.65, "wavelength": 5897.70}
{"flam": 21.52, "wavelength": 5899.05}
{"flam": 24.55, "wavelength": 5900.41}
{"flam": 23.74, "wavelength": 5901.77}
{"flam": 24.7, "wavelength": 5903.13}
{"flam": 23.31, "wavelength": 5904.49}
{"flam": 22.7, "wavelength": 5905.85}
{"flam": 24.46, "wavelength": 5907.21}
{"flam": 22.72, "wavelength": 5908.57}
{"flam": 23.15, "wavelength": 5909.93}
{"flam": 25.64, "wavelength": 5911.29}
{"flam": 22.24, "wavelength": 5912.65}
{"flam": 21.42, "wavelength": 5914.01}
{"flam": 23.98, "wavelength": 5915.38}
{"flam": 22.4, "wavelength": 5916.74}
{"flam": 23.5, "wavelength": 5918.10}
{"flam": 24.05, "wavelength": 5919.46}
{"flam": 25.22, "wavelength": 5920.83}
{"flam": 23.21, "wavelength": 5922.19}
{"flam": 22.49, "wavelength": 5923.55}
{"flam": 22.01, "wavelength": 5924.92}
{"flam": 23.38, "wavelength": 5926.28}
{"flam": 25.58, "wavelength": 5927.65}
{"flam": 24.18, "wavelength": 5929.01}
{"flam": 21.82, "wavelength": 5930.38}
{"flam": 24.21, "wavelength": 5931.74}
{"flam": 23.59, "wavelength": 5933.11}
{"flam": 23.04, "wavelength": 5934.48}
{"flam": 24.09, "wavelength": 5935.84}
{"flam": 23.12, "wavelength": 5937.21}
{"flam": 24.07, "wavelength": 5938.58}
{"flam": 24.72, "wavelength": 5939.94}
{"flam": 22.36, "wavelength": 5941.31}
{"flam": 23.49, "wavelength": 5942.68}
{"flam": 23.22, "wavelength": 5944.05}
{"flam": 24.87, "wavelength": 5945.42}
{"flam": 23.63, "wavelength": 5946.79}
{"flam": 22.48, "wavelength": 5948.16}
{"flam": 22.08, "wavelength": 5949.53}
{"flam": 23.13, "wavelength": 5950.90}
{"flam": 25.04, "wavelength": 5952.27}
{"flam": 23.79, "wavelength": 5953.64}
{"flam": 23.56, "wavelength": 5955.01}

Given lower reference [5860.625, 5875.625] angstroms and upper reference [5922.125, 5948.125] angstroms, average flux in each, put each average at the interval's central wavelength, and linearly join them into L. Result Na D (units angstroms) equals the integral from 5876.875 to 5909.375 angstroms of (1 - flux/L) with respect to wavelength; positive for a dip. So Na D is 2.6 angstroms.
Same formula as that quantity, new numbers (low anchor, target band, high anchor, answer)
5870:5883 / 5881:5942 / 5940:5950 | 3.3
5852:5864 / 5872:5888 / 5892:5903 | -1.3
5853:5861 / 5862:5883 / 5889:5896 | -3.0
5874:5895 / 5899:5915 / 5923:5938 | -0.3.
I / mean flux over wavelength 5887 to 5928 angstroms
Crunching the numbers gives 22.4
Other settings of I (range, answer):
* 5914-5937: 23.5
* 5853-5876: 24.5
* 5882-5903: 21.5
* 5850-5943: 23.4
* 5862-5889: 24.4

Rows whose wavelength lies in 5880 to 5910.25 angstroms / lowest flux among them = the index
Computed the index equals 15.97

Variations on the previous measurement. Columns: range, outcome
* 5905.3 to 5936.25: 21.42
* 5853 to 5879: 21.13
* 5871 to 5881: 23.74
